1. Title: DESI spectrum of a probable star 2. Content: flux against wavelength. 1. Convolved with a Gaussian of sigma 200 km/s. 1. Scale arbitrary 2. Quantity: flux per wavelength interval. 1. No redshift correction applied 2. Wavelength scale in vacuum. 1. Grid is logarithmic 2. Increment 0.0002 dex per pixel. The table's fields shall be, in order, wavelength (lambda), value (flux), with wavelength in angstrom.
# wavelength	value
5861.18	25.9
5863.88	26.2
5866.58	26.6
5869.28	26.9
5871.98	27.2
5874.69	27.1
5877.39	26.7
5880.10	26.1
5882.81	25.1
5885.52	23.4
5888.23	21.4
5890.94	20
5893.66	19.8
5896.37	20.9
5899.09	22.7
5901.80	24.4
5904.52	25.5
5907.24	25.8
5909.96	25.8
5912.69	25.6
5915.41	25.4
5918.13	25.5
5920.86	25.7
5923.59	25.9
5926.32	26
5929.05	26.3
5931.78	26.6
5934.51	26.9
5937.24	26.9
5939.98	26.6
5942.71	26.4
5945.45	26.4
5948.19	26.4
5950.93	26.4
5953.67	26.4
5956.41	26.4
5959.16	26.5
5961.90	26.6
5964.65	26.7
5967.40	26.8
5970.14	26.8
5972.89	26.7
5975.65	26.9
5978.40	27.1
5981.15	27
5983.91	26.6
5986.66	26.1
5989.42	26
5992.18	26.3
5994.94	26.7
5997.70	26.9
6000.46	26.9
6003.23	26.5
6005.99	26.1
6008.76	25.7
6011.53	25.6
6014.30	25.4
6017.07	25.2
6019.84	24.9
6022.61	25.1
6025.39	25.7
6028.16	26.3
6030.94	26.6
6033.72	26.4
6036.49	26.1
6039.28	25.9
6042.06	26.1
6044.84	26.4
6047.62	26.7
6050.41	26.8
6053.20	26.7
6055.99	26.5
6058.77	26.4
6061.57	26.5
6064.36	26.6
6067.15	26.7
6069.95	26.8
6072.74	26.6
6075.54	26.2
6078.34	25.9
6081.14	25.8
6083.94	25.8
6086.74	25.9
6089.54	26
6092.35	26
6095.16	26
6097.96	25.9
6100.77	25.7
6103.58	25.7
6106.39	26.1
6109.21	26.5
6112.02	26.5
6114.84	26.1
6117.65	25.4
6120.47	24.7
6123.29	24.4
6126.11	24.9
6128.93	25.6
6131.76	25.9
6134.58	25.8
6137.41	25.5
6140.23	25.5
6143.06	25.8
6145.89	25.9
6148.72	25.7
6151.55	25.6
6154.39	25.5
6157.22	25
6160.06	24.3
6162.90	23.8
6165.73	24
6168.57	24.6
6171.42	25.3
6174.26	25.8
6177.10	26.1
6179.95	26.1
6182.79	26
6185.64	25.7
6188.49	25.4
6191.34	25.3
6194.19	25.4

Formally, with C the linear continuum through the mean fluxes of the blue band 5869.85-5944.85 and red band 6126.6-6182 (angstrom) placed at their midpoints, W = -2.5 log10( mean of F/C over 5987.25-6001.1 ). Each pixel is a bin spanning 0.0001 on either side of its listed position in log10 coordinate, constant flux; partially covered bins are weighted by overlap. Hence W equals -0.06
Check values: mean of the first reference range 25.1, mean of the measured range 26.5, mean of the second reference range 25.4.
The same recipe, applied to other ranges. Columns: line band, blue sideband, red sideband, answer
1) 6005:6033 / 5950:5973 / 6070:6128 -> 0.025 mag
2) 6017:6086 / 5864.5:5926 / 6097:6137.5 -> -0.035 mag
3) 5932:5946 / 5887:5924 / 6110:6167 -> -0.112 mag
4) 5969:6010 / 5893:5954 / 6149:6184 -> -0.049 mag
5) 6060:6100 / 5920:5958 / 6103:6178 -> -0.020 mag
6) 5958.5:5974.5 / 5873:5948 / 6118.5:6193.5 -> -0.067 mag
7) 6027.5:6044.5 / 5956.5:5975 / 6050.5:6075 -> 0.015 mag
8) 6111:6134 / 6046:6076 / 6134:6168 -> 0.008 mag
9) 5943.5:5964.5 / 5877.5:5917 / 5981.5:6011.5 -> -0.050 mag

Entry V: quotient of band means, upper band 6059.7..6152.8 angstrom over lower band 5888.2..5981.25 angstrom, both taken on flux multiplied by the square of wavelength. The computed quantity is 1.1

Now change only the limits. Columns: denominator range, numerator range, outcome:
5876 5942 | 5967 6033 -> 1.09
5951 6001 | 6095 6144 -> 1.01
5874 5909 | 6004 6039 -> 1.14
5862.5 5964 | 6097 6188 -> 1.08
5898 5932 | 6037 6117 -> 1.09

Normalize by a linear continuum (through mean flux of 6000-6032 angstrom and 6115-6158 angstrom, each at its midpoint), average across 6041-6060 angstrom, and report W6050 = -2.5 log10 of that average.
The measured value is -0.04 mag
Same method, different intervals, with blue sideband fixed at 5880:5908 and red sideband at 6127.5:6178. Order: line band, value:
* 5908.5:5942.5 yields -0.12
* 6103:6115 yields -0.05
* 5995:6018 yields -0.09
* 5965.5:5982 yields -0.14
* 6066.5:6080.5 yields -0.08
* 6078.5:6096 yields -0.05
